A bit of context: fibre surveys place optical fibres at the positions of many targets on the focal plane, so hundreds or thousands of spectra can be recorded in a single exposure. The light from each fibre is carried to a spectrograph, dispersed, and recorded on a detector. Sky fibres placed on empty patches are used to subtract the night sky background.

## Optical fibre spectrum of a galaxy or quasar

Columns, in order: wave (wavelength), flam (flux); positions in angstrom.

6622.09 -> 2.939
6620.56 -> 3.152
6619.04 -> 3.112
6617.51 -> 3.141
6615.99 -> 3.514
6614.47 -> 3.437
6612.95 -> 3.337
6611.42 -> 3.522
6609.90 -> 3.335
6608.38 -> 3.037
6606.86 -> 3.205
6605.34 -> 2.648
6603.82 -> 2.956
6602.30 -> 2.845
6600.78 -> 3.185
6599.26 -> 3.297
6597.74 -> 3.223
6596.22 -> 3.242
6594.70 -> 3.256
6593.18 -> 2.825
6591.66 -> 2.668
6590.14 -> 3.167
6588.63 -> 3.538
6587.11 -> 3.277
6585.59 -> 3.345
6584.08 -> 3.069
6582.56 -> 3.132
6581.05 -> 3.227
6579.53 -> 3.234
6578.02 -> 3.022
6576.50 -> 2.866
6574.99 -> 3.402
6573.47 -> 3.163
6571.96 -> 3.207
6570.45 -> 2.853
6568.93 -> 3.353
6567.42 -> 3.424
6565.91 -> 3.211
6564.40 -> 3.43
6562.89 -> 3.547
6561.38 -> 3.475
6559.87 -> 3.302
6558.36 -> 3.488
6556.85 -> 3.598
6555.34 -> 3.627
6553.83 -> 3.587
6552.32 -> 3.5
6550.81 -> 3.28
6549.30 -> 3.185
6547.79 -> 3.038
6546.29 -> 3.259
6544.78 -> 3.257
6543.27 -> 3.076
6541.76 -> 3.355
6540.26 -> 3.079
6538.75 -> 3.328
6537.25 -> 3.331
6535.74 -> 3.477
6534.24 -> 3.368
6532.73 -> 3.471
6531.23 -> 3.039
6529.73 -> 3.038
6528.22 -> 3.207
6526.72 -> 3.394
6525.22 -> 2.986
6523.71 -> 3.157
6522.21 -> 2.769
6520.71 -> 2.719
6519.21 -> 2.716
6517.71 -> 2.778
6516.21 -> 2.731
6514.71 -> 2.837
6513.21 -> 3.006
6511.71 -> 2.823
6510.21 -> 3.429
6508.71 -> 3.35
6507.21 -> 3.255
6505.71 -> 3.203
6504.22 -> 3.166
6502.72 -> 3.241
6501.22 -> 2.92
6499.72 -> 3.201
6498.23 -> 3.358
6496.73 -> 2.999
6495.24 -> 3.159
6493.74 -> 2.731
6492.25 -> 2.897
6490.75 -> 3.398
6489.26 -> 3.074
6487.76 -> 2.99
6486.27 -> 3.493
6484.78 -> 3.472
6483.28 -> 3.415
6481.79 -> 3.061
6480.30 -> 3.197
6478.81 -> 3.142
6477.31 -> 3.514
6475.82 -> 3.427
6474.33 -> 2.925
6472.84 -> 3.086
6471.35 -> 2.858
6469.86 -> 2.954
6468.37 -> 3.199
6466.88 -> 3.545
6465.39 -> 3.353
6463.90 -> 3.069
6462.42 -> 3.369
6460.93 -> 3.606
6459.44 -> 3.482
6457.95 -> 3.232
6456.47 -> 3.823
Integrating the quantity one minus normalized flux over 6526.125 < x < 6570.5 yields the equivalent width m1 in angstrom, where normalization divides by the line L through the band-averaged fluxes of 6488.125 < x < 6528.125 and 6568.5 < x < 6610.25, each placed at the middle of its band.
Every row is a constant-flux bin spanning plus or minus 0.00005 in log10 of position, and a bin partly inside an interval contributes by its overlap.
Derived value -3.4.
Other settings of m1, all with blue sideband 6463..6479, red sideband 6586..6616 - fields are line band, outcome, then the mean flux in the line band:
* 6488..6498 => 0.4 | 3.06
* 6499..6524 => 1.3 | 3.01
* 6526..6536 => -0.3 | 3.28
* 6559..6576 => -0.7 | 3.3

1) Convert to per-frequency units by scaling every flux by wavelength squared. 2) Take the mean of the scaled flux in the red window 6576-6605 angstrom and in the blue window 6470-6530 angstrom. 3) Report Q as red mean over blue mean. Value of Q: 1.03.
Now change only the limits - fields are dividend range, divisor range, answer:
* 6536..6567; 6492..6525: 1.12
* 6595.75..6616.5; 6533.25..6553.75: 0.99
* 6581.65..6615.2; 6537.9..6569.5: 0.96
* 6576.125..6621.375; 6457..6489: 1.01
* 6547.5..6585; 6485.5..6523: 1.10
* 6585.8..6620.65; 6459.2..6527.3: 1.05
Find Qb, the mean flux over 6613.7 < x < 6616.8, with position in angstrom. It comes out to 3.48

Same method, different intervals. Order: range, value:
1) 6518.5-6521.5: 2.72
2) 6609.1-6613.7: 3.39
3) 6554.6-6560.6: 3.5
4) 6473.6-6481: 3.24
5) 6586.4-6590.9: 3.33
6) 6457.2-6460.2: 3.36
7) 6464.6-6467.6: 3.44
